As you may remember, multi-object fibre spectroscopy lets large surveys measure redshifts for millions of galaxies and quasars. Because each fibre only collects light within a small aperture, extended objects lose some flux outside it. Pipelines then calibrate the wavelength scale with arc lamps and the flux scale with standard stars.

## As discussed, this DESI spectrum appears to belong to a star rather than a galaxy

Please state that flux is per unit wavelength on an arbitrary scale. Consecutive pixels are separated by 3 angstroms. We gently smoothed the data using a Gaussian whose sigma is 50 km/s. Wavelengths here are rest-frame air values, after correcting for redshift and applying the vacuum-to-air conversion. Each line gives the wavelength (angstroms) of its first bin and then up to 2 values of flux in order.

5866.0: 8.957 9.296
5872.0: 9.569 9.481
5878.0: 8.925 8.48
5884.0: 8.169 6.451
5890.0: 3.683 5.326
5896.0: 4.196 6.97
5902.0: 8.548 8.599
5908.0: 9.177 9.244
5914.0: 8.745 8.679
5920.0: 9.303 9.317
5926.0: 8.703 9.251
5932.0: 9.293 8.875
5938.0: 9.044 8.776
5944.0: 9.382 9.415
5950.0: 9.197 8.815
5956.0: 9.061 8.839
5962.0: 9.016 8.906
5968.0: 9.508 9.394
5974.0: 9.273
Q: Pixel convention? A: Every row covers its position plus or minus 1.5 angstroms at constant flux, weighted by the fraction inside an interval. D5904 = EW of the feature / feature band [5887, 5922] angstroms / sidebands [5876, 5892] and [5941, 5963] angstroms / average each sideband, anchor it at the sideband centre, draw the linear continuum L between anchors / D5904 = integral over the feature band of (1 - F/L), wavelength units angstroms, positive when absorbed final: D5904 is 1.4 angstroms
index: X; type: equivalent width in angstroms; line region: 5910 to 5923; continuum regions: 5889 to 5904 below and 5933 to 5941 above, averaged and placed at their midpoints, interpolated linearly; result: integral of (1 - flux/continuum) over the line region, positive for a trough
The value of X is -2.84 angstroms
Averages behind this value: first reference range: 5.91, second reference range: 8.95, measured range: 9.02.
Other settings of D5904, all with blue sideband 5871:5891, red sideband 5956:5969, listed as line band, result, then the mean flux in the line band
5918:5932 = -1.0 angstroms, 9.14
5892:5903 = 2.6 angstroms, 6.2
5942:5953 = -0.5 angstroms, 9.24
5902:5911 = -0.7 angstroms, 8.89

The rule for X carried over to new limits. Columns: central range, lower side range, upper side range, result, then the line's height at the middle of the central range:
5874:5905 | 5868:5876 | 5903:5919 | 7.2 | 9.2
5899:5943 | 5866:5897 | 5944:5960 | -2.7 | 8.39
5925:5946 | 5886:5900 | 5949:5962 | -3.5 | 7.77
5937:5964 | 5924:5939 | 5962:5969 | 0.1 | 9.1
